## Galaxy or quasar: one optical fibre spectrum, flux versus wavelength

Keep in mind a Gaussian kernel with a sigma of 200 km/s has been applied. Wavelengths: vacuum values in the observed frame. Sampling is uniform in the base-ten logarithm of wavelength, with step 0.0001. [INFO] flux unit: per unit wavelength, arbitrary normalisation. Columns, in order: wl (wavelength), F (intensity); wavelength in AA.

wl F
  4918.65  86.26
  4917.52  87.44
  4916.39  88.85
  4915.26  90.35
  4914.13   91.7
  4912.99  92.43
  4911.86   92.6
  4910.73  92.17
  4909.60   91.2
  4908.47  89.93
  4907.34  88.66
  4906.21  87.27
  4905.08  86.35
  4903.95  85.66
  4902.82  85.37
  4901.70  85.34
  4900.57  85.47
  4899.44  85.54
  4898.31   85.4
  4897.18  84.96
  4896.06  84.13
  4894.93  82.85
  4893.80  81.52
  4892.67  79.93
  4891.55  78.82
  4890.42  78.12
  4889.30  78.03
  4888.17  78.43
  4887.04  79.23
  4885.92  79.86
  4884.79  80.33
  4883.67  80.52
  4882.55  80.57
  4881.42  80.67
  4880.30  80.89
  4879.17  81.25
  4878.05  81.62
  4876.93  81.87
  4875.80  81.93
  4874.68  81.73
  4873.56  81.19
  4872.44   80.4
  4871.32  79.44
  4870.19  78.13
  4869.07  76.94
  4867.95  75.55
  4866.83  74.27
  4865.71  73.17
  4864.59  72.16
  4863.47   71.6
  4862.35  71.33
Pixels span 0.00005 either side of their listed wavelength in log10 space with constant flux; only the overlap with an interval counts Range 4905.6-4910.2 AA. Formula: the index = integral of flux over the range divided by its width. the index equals 89.3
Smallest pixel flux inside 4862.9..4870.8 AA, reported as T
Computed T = 71.6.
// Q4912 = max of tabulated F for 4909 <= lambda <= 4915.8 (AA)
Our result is 92.6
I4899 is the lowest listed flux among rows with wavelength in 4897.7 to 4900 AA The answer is 85.4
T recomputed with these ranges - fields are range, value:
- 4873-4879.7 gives 81.19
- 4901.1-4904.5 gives 85.34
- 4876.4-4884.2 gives 80.52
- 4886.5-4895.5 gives 78.03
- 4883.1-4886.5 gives 79.86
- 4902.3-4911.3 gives 85.37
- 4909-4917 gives 88.85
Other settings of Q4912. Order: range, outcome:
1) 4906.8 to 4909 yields 89.93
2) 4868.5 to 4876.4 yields 81.93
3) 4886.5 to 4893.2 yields 79.93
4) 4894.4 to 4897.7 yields 84.96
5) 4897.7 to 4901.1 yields 85.54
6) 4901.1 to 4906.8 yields 87.27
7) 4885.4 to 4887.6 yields 79.86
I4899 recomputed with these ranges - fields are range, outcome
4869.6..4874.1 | 78.13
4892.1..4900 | 79.93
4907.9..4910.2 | 89.93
